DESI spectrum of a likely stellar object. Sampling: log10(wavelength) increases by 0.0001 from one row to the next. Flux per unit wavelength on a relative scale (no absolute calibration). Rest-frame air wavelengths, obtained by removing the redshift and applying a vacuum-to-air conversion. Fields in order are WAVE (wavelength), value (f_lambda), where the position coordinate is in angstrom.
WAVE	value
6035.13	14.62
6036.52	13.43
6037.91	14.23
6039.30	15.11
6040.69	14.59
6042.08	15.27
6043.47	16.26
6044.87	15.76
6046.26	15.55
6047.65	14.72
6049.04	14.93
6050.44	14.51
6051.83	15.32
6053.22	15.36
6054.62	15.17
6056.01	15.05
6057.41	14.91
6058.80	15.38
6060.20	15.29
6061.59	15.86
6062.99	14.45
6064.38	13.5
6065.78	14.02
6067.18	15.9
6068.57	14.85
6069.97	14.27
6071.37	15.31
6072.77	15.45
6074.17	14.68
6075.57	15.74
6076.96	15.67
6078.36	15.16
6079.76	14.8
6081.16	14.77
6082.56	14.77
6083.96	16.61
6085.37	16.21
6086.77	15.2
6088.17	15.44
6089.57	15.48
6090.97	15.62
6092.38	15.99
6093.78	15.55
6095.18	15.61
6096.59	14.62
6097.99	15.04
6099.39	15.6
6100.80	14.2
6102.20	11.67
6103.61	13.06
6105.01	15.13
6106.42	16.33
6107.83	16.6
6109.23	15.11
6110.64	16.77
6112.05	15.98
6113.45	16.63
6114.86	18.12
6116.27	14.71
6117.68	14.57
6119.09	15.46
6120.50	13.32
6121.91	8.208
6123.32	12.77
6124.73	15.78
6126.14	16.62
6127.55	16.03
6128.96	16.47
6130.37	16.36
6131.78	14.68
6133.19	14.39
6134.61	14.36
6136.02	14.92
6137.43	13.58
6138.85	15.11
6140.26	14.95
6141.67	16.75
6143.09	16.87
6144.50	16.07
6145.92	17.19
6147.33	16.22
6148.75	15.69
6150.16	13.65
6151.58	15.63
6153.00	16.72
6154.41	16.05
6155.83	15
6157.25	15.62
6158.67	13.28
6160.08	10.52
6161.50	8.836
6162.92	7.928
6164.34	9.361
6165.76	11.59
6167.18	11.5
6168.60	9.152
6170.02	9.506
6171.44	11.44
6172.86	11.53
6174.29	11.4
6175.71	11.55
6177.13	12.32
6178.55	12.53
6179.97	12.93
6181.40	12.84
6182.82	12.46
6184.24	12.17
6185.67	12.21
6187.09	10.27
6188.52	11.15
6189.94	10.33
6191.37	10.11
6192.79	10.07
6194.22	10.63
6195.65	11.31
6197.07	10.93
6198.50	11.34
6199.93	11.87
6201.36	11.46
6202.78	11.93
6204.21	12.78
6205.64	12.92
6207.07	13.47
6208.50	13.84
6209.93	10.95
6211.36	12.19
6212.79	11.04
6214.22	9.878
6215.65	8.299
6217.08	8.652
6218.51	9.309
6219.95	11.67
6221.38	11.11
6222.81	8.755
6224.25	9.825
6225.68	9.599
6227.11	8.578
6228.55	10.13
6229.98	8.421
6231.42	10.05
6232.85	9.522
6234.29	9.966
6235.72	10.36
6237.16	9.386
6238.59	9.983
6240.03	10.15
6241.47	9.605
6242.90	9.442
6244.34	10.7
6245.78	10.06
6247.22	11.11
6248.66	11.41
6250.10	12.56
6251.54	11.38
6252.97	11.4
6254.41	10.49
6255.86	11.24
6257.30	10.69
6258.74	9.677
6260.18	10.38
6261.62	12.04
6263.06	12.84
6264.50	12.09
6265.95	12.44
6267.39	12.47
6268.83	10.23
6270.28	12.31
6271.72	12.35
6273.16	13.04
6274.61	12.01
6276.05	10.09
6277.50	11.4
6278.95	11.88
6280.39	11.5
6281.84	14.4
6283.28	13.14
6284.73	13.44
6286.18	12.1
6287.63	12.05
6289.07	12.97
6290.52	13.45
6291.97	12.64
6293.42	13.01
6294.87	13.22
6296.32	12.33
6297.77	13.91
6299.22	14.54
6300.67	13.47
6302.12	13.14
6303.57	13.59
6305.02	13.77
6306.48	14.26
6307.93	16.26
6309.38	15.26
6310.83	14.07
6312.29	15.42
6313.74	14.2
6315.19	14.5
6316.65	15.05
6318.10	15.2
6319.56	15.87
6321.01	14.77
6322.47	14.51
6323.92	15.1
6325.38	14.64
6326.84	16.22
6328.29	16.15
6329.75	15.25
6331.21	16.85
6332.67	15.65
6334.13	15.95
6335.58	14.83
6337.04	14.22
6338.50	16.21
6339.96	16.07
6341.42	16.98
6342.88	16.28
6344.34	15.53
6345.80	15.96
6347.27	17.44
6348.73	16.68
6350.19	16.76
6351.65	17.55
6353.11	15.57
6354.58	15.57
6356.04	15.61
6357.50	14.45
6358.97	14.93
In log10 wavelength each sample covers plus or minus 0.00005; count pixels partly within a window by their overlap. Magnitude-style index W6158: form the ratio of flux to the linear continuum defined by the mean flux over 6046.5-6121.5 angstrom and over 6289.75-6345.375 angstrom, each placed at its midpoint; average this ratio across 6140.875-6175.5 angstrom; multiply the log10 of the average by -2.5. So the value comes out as 0.14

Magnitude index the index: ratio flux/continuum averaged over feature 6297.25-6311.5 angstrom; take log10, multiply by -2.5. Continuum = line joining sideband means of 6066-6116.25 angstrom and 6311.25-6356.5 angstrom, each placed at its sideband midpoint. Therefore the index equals 0.10 mag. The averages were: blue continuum 15.3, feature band 14.2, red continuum 15.7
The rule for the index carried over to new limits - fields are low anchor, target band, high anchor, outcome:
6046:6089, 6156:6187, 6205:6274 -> 0.09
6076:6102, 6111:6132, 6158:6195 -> -0.10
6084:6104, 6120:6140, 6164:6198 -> -0.08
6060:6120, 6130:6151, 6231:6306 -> -0.08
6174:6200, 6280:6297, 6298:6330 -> 0.10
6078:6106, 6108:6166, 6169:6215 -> -0.09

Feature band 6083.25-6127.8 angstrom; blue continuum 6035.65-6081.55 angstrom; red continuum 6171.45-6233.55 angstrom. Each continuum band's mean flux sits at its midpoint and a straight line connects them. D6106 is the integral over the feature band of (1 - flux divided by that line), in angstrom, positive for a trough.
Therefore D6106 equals -4.6 angstrom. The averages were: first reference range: 15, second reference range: 11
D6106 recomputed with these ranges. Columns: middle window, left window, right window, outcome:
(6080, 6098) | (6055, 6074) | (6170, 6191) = -1.5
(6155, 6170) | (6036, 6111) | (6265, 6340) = 3.5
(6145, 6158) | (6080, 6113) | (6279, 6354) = -0.5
